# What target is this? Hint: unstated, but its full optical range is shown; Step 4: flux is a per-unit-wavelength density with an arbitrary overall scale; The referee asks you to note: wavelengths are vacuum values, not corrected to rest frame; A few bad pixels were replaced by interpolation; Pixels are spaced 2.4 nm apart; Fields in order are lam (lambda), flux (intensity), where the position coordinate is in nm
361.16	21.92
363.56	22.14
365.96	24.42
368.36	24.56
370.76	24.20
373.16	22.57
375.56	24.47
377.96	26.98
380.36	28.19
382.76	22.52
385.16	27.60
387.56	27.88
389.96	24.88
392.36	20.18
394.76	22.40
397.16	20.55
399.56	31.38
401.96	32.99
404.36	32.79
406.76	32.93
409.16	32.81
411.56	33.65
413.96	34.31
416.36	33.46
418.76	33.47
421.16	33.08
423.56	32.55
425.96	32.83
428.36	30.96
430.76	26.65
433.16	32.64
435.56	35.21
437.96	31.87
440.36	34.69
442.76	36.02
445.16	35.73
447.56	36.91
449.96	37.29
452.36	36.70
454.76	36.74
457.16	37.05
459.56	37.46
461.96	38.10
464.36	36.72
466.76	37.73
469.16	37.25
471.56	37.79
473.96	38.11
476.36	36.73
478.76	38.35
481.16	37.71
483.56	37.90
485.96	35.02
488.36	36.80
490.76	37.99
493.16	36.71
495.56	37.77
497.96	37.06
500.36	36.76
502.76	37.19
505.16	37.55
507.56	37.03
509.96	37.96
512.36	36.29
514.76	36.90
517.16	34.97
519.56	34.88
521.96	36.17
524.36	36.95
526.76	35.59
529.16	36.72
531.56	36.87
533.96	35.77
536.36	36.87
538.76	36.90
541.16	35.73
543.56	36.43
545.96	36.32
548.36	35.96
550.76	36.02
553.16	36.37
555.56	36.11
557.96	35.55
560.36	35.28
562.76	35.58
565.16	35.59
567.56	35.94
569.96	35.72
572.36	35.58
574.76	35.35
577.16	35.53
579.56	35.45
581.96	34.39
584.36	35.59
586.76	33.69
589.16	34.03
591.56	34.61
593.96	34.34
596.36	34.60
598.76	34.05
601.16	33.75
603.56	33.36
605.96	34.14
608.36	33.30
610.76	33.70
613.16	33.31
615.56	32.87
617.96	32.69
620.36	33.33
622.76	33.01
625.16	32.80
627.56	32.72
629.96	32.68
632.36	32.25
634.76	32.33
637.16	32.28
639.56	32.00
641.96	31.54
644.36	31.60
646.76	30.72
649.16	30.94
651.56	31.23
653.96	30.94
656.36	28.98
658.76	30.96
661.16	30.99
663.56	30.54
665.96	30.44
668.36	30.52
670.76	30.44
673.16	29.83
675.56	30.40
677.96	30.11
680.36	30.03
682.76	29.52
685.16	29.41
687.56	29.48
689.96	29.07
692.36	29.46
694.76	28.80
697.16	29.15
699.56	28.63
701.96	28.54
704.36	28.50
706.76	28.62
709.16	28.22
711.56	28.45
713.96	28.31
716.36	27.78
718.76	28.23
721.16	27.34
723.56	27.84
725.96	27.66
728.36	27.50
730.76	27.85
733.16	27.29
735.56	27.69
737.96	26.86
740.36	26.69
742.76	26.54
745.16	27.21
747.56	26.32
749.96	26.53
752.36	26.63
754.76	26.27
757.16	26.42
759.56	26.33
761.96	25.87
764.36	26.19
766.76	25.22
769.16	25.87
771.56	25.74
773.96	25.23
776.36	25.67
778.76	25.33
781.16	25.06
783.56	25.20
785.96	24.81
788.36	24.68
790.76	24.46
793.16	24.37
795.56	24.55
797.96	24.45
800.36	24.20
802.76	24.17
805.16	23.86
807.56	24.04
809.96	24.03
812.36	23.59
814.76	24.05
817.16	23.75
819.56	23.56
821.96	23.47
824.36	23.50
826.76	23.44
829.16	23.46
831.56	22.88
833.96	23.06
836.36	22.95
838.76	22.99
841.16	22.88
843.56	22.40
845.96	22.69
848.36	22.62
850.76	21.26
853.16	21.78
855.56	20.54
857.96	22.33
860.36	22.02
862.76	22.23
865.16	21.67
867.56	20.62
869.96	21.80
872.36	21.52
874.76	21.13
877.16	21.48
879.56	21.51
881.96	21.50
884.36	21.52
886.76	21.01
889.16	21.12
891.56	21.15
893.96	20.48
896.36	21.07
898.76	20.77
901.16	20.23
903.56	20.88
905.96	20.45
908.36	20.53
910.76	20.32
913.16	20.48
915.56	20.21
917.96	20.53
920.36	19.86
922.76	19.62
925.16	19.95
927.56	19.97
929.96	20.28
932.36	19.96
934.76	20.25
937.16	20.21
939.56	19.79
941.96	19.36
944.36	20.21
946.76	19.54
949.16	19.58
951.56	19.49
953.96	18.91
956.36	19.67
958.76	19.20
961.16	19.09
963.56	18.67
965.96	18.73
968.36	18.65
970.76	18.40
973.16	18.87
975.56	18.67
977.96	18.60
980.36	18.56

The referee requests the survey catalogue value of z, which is 0.00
